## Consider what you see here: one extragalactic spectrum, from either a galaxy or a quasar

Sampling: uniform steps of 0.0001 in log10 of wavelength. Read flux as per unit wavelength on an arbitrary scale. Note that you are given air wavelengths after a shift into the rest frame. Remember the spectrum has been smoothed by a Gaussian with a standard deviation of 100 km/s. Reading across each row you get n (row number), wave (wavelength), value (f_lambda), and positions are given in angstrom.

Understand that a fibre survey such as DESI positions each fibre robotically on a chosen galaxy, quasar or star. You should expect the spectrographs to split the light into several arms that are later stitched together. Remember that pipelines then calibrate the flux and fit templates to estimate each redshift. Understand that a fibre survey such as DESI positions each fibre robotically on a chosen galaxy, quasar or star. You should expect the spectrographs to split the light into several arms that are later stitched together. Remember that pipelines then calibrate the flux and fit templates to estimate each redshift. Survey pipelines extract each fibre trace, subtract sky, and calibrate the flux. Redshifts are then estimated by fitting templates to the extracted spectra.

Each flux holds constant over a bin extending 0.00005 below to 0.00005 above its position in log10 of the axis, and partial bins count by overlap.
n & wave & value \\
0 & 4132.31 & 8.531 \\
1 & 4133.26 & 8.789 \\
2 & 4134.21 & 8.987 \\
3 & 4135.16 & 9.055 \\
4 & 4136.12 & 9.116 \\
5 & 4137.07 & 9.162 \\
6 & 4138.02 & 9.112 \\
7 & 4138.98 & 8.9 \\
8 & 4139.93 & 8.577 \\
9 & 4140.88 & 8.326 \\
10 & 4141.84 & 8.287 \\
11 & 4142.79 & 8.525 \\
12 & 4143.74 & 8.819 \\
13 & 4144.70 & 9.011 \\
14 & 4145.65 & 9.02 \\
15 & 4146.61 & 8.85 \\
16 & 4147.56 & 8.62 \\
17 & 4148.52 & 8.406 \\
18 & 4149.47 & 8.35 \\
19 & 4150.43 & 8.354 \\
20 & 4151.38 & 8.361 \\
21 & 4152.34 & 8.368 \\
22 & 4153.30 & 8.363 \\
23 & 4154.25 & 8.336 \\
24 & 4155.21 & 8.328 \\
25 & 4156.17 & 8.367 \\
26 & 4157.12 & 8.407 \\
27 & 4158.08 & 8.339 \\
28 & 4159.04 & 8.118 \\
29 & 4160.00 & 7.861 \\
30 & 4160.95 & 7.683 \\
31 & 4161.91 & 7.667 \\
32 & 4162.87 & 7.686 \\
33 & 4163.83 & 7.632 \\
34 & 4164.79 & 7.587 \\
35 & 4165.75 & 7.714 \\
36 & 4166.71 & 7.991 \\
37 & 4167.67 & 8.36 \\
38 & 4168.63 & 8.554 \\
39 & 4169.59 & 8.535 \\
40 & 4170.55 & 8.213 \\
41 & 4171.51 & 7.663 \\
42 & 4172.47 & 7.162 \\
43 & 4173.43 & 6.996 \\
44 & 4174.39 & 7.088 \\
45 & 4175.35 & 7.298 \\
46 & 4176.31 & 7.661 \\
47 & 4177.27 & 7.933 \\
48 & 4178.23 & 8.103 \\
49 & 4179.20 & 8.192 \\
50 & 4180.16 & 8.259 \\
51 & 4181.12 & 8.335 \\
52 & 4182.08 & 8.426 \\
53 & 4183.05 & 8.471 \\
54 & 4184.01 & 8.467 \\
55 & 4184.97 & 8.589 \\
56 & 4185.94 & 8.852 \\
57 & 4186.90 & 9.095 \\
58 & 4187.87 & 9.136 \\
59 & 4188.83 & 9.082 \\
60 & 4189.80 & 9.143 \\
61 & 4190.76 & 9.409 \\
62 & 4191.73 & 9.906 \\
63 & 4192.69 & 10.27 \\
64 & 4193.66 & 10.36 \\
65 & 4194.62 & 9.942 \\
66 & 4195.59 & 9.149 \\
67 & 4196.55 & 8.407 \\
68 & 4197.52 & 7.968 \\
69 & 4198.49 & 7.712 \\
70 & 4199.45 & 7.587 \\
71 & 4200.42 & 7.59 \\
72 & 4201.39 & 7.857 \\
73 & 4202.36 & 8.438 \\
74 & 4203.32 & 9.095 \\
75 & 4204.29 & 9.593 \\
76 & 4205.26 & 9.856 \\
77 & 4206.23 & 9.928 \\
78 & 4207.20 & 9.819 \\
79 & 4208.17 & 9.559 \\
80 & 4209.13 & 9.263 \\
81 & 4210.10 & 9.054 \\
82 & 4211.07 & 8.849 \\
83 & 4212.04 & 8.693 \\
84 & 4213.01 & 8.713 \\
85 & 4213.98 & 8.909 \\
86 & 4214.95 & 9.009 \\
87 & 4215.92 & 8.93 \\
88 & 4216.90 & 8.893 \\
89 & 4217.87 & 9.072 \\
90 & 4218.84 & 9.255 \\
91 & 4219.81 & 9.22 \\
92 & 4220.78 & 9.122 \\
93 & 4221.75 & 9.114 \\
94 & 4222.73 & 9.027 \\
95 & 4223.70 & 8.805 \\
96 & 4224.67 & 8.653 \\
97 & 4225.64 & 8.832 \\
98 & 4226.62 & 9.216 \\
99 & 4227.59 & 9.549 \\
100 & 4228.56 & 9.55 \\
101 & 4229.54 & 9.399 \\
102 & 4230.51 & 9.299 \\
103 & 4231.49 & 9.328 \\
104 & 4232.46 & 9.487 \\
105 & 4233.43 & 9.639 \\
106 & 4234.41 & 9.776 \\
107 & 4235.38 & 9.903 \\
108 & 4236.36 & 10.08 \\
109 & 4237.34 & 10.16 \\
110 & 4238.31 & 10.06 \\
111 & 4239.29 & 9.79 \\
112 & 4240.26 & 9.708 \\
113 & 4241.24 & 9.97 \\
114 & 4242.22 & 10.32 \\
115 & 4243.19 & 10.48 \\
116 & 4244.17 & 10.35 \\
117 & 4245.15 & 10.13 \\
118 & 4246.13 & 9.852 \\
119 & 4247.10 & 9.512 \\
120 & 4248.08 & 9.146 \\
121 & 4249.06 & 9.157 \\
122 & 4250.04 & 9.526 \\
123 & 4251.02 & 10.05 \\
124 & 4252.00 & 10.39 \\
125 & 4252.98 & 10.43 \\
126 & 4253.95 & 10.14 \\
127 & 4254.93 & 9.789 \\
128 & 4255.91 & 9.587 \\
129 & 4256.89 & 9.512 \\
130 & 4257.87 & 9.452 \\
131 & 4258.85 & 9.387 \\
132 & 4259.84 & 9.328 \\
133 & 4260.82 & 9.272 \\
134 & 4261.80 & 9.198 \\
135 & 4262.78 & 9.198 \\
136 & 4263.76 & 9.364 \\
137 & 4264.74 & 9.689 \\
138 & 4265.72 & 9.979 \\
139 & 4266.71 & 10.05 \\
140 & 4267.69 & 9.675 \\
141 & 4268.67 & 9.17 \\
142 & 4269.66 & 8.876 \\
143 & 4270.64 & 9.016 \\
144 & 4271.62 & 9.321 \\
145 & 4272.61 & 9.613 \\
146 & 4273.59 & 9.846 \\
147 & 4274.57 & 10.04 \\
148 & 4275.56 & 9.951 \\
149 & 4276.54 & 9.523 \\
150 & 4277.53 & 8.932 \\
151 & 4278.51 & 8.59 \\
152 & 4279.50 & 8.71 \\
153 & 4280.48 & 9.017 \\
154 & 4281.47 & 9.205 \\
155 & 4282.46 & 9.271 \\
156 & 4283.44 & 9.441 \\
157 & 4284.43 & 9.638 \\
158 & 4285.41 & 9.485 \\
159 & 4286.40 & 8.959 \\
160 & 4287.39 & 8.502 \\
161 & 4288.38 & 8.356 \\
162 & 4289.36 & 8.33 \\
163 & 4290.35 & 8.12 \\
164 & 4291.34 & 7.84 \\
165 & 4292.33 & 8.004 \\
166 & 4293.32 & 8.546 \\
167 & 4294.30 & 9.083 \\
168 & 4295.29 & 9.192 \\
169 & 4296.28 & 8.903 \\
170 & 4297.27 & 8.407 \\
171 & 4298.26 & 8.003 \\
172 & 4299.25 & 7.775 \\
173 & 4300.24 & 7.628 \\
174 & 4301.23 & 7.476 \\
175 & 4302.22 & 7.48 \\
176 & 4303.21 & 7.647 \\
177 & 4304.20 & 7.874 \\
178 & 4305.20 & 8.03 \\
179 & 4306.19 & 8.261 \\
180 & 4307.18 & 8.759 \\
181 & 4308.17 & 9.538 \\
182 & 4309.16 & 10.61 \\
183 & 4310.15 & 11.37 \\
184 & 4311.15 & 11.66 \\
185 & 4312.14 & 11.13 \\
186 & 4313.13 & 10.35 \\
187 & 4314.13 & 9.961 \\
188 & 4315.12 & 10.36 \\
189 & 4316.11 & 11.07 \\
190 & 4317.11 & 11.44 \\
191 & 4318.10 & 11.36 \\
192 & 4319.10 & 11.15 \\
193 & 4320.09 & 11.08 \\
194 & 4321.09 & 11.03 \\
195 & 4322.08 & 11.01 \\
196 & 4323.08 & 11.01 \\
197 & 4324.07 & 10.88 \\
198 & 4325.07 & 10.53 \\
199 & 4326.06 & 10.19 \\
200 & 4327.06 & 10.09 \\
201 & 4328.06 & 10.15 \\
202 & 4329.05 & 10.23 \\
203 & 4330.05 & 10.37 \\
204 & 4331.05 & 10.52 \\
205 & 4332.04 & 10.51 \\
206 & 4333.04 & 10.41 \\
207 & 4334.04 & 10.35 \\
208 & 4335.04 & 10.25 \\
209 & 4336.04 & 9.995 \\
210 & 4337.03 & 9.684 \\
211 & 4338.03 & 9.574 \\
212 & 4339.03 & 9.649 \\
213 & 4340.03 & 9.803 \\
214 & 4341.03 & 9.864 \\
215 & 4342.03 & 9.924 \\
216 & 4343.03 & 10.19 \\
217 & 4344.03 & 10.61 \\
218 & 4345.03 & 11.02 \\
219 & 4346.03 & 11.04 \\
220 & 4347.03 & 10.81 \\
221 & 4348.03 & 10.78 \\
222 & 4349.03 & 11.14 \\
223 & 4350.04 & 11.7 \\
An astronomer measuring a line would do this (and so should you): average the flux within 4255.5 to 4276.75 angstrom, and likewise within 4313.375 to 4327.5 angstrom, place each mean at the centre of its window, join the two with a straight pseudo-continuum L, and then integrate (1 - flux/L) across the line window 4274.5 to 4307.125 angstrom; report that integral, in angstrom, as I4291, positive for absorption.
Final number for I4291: 4.8 angstrom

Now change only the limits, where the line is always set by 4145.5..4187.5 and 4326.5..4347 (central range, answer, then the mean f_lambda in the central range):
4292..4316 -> 1.9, 9.05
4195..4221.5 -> -0.7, 8.88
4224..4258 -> -2.5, 9.72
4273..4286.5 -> 0.3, 9.35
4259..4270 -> -0.1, 9.43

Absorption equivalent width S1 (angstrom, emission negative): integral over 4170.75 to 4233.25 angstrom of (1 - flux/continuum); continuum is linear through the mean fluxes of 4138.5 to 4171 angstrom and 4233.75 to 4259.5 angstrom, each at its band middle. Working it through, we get 2.1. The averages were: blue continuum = 8.31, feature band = 8.81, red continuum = 9.86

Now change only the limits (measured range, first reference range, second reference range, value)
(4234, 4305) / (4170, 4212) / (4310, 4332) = 4.62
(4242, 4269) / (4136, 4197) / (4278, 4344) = -1.67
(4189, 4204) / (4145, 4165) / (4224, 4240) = 0.11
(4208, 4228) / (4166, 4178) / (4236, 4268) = -0.20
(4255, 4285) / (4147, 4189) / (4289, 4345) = -0.58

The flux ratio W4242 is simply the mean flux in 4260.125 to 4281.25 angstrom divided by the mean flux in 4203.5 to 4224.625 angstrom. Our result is 1.0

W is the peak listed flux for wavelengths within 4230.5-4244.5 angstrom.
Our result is 10.48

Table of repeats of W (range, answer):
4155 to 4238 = 10.36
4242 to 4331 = 11.66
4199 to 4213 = 9.928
